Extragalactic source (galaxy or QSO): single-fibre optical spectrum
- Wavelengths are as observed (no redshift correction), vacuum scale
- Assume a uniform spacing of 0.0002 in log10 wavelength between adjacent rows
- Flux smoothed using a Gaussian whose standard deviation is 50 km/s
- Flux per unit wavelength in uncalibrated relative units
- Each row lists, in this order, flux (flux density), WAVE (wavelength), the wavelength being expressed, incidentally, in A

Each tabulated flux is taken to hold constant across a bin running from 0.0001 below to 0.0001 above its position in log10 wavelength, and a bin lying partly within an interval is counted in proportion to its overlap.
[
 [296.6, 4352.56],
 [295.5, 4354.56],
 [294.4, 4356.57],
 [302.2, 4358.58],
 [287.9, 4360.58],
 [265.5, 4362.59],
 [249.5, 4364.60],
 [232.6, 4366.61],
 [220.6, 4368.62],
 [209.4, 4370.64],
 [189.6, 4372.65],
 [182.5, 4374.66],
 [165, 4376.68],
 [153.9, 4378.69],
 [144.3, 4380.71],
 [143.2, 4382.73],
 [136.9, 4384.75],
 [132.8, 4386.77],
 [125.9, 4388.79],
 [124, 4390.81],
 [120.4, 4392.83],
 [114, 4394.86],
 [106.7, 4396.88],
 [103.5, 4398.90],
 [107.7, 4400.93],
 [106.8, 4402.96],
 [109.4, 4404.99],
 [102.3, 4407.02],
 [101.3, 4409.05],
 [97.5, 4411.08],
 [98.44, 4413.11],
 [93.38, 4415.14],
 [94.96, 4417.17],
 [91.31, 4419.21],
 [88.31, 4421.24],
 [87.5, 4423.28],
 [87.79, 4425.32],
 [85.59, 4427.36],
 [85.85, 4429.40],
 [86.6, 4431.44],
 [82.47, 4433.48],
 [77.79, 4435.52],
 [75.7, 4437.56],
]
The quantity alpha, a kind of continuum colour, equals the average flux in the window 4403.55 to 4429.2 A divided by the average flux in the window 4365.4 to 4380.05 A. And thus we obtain 0.49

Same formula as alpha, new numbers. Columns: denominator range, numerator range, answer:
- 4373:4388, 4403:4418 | 0.66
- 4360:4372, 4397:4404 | 0.44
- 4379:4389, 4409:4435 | 0.65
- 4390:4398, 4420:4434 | 0.75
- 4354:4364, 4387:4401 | 0.40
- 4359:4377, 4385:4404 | 0.51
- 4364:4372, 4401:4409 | 0.47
